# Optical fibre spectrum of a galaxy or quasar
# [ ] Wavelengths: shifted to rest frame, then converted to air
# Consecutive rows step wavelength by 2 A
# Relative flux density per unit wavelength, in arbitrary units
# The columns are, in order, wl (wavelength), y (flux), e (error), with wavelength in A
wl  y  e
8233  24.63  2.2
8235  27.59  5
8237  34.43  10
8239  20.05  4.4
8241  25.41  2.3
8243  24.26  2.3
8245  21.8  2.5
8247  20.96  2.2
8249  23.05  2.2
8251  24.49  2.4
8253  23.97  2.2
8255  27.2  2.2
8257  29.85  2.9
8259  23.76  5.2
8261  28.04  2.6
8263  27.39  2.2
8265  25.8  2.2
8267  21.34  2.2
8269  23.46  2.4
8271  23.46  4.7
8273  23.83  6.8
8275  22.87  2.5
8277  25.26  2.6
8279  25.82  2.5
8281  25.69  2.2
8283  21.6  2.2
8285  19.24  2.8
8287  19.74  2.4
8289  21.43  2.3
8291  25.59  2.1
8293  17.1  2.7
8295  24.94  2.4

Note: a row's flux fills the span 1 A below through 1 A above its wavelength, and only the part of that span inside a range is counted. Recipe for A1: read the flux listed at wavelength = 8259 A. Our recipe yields 23.76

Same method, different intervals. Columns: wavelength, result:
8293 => 17.1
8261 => 28.04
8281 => 25.69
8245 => 21.8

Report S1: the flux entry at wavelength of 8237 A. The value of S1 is 34.43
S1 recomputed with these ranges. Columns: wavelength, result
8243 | 24.26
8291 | 25.59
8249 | 23.05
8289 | 21.43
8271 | 23.46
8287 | 19.74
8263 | 27.39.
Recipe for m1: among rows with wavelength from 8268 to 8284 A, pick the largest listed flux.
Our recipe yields 25.82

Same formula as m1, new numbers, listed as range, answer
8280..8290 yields 25.69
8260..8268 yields 28.04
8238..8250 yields 25.41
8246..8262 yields 29.85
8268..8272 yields 23.46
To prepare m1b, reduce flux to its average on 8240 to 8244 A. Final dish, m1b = 24.8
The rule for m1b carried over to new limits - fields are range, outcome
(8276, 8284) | 24.6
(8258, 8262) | 25.9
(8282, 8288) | 20.2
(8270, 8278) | 23.9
